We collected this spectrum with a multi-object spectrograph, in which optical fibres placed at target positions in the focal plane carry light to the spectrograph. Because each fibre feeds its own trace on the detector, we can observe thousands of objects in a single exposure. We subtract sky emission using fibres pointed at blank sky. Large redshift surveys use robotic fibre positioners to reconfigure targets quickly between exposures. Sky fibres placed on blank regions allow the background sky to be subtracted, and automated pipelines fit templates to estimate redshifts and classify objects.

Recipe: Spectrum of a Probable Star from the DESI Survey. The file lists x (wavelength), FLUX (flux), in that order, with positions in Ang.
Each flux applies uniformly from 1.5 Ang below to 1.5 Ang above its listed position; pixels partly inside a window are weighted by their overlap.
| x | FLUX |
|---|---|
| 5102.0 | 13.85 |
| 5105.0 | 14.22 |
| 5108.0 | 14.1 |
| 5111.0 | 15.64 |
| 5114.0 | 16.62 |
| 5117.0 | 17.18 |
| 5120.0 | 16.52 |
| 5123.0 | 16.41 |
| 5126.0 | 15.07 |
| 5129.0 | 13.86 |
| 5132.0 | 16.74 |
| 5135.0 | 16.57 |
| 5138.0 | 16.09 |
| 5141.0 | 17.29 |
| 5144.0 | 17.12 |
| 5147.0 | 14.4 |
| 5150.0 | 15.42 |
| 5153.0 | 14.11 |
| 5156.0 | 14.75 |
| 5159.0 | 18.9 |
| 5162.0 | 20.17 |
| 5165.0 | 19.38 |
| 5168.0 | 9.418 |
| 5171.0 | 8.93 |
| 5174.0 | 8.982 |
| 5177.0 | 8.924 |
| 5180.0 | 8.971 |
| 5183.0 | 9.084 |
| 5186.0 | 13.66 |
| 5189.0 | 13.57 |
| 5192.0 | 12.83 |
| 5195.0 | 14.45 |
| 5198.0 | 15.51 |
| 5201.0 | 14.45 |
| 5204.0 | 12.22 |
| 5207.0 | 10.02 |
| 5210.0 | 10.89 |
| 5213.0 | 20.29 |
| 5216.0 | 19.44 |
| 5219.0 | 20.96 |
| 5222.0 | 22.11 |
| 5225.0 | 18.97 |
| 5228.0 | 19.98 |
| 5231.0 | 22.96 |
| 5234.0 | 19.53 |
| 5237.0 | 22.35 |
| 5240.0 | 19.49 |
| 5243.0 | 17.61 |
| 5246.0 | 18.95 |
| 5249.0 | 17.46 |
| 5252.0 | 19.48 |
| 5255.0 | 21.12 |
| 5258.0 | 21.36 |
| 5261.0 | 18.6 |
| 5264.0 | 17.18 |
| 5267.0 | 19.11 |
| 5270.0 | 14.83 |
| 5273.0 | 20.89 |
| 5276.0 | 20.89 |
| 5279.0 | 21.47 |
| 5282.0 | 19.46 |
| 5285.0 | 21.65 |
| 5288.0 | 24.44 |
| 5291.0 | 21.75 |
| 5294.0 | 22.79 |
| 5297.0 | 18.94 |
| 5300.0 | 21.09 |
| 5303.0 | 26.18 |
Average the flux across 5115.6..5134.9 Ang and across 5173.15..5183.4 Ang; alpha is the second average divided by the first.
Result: 0.56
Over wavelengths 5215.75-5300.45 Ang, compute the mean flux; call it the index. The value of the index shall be 20.2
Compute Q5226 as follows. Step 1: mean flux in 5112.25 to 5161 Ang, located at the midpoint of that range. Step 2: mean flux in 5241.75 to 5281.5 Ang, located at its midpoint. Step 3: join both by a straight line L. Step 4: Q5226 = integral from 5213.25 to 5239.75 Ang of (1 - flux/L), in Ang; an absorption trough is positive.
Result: -3.5 Ang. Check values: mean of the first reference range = 16.1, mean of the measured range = 20.7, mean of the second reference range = 19.2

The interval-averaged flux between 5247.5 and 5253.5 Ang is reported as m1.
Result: 18.5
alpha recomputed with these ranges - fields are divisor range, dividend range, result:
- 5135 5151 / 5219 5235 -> 1.29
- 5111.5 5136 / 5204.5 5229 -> 1.09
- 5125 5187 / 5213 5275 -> 1.39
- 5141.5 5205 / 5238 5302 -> 1.46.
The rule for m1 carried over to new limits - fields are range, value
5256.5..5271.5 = 18.2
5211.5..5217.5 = 19.9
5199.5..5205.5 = 13.3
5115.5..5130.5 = 15.8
